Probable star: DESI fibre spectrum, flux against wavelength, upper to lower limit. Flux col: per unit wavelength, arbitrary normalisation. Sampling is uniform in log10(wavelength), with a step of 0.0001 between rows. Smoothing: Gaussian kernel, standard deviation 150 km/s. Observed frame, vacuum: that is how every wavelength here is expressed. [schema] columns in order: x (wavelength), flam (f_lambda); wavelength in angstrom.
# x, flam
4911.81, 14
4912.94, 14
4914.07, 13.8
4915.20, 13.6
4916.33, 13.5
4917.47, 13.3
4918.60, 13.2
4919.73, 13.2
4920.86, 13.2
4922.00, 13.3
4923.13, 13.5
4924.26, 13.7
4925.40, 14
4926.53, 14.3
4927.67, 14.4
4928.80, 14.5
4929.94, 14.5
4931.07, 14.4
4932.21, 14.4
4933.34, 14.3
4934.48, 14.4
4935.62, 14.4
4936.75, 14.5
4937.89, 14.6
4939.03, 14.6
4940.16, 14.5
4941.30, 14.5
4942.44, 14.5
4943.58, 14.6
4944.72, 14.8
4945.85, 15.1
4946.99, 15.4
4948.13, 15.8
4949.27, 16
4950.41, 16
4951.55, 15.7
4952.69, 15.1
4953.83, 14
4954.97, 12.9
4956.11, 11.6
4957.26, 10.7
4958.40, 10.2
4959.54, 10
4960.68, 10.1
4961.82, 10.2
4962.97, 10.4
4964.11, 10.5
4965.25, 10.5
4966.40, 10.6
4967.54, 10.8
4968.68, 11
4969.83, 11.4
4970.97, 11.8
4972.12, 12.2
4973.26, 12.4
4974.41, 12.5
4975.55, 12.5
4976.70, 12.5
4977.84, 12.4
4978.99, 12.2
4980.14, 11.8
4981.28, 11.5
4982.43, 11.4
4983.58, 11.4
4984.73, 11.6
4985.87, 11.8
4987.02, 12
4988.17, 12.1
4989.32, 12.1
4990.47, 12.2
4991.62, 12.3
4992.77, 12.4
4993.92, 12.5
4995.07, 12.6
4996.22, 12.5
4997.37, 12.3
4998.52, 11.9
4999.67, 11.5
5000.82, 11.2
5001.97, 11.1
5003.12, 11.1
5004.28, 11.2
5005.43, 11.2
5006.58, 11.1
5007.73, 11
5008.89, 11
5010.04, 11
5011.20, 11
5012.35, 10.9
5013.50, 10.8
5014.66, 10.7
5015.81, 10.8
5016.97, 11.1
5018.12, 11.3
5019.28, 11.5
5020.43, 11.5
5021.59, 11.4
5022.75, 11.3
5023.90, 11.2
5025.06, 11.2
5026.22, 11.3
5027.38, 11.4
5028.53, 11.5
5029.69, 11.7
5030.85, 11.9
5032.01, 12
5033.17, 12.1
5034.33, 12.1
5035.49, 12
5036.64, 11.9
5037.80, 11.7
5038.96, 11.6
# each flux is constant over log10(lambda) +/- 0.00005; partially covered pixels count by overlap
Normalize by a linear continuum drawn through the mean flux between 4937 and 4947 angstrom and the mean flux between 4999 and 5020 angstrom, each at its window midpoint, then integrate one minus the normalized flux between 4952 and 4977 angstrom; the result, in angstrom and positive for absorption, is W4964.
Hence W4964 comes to 3.6 angstrom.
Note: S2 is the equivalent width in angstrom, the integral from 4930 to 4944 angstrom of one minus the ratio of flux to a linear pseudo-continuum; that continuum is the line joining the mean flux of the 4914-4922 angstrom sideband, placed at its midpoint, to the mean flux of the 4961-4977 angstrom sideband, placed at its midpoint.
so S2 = -2.1 angstrom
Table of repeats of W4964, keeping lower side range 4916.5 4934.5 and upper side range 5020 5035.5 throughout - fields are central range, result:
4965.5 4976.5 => 1.0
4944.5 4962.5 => 0.0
